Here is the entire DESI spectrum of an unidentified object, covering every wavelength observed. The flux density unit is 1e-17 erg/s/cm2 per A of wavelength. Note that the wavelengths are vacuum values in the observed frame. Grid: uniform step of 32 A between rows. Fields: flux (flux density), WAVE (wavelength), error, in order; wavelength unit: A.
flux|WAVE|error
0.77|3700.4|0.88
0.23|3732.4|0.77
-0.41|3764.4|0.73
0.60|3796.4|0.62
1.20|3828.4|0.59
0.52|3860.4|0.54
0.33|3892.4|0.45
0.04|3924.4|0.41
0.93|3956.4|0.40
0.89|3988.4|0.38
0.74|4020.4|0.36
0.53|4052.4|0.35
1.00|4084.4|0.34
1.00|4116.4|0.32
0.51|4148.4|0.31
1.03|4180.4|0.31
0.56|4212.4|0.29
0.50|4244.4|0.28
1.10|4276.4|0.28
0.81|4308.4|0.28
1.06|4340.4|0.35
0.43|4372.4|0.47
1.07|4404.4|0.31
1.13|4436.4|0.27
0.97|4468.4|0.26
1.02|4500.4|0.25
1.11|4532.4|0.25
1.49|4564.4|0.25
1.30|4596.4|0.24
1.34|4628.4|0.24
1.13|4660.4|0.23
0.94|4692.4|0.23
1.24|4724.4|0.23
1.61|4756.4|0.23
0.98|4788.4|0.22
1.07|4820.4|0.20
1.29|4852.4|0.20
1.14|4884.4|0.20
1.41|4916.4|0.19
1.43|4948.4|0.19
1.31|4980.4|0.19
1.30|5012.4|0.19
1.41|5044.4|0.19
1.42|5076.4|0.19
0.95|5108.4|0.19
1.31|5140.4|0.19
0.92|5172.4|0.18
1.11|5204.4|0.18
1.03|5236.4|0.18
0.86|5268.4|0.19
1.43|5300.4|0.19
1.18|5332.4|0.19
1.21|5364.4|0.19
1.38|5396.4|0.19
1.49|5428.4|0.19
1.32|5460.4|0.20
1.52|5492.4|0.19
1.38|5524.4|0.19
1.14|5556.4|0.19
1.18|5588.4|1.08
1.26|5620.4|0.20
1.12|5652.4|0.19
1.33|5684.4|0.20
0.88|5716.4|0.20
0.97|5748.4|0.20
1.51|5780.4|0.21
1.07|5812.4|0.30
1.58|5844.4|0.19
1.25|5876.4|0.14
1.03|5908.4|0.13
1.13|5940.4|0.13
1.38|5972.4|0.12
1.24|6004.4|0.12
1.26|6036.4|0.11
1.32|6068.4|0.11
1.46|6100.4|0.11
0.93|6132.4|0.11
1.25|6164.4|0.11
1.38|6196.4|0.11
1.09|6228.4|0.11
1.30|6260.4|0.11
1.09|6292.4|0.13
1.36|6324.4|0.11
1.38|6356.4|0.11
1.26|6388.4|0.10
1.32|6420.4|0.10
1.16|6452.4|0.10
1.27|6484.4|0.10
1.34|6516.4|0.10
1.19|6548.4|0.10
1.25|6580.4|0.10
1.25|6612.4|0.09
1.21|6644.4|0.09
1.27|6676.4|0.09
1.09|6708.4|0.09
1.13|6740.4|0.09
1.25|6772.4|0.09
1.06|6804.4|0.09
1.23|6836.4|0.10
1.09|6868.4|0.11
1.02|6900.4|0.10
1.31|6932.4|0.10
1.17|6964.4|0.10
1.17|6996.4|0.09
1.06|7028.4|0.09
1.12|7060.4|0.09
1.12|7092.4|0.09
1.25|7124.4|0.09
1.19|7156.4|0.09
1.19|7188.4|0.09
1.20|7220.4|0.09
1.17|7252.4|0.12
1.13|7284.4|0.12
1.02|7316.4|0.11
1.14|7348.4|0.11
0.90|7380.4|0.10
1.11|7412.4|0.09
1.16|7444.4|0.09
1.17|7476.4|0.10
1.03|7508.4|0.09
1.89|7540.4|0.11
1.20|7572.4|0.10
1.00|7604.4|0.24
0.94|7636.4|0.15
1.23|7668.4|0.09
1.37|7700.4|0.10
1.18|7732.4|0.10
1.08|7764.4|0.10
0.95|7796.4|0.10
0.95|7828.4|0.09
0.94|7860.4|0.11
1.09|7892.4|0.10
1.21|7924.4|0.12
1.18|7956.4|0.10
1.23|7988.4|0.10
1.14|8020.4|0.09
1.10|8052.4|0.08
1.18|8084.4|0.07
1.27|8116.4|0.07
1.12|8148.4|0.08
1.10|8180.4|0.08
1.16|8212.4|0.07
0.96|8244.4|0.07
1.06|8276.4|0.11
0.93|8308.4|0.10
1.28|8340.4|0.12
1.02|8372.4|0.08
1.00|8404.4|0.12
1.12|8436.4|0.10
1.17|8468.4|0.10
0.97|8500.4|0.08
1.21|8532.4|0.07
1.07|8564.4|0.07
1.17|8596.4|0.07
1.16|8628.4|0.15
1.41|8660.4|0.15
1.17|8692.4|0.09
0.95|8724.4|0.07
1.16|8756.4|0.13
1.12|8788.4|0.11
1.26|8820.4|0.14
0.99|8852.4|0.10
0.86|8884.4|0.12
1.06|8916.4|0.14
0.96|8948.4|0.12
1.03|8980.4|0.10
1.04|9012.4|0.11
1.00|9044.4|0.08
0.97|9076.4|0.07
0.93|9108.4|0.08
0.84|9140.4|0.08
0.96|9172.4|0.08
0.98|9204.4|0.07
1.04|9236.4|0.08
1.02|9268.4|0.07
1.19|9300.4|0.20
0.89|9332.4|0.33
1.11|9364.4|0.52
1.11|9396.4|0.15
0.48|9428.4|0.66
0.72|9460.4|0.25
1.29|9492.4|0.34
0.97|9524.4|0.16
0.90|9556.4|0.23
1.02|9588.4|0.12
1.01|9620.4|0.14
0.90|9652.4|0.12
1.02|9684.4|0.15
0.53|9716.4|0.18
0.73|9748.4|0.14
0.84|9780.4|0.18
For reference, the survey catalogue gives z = 0.15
